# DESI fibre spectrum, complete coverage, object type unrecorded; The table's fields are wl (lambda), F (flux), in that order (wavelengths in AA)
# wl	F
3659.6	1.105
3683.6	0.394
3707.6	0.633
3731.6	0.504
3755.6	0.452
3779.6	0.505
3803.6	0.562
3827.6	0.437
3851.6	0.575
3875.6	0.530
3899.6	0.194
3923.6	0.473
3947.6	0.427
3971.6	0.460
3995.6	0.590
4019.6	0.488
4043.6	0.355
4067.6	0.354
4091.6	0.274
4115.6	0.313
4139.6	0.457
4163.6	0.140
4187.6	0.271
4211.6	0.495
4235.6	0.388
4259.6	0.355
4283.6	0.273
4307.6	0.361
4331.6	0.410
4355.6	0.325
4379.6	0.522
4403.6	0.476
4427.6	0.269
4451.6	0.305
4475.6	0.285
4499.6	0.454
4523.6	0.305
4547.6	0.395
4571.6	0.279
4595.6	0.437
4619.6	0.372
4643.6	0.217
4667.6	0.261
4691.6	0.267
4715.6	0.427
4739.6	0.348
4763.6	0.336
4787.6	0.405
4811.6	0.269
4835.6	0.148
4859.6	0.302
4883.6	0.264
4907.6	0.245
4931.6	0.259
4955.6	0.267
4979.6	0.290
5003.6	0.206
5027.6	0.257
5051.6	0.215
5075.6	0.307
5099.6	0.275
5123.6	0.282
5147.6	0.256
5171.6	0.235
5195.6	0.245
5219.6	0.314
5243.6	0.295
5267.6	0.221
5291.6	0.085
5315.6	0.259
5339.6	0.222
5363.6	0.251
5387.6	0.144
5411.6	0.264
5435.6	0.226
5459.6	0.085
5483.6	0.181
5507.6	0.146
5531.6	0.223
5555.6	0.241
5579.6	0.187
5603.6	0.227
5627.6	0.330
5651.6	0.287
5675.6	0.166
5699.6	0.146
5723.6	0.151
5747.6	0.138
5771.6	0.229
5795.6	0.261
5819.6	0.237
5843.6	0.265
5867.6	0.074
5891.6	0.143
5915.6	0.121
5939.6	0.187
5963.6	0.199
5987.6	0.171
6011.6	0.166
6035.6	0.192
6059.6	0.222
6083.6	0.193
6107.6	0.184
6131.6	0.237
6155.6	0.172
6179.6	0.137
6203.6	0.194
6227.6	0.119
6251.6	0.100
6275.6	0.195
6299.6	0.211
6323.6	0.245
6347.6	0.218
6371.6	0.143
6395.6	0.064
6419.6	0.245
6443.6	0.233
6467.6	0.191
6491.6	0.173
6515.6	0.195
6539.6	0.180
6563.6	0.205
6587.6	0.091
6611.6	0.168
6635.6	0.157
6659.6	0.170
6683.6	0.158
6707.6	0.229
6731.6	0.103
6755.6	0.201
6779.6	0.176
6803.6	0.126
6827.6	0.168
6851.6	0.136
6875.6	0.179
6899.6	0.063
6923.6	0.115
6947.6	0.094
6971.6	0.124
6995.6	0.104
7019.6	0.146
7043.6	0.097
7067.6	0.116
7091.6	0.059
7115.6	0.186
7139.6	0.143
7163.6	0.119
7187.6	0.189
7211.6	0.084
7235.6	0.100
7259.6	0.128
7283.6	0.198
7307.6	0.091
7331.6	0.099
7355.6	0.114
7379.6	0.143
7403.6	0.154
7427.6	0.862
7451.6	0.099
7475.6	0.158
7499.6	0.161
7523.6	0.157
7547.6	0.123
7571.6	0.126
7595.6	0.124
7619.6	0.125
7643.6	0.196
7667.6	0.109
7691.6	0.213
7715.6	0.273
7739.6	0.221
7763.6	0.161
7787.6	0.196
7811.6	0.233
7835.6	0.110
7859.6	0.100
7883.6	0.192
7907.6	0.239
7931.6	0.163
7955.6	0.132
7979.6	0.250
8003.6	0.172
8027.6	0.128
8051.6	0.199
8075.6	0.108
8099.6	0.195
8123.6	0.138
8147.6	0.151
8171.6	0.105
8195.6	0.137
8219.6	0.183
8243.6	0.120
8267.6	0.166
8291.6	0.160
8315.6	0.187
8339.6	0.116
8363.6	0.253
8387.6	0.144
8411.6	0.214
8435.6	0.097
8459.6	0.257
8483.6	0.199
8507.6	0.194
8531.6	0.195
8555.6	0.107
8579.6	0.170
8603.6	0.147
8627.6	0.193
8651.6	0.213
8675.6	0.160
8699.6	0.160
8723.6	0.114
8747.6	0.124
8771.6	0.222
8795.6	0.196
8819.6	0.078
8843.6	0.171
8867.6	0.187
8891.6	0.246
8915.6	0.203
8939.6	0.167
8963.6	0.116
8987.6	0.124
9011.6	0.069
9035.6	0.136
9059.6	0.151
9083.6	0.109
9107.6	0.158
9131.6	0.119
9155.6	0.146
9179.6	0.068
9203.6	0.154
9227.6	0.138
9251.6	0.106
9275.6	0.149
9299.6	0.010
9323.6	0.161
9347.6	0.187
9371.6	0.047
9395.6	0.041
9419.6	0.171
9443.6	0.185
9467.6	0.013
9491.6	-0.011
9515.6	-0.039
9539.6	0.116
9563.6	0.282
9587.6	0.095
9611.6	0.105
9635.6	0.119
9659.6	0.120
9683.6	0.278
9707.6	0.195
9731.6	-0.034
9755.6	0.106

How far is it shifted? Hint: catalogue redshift 0.99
